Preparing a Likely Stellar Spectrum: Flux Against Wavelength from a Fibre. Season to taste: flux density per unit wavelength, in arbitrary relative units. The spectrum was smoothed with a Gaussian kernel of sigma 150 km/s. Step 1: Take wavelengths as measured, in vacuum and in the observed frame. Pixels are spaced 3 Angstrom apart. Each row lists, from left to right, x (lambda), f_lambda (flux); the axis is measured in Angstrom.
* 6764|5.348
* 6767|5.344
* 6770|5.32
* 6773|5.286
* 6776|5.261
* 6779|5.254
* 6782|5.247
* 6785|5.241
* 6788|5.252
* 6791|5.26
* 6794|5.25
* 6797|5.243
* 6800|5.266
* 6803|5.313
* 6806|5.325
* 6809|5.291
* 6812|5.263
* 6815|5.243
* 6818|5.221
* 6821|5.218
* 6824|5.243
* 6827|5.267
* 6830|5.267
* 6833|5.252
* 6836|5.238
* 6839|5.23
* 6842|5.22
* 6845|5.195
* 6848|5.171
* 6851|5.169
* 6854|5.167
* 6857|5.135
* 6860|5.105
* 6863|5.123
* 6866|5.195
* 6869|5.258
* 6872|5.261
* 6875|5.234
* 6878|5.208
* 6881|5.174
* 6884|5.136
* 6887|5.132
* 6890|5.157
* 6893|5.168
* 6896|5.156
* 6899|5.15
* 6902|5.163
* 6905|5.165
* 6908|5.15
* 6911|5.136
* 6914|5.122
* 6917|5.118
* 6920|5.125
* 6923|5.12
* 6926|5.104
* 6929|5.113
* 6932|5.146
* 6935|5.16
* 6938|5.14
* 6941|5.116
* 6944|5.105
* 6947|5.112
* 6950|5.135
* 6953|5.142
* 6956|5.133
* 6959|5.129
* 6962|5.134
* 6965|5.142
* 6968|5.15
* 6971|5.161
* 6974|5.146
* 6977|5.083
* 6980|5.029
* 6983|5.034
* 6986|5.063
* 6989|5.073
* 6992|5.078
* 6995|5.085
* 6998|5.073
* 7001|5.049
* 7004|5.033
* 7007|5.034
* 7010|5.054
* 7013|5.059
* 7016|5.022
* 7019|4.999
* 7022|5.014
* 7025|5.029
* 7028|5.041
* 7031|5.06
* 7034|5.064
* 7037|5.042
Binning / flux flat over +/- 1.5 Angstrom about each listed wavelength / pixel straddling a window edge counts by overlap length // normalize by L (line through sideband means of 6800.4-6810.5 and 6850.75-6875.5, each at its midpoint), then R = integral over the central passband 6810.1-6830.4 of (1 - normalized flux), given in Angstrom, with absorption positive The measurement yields 0.11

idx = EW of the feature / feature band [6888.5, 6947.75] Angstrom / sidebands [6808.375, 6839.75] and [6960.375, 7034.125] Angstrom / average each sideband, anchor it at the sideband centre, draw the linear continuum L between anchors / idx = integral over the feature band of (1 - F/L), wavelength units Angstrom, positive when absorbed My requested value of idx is 0.2 Angstrom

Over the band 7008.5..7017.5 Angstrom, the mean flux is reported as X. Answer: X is 5.04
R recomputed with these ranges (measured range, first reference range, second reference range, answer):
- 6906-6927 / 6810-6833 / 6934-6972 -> 0.2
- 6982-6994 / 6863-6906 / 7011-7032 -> 0.0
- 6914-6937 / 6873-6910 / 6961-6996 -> 0.1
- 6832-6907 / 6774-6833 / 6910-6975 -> 0.2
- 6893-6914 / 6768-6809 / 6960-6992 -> 0.1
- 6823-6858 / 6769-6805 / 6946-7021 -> 0.0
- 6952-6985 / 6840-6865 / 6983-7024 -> -0.3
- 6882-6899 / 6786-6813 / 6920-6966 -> 0.1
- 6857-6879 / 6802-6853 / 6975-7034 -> 0.0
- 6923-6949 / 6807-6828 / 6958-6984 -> 0.1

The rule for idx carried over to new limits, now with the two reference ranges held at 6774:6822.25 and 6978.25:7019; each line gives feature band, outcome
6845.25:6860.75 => 0.14 Angstrom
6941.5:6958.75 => -0.08 Angstrom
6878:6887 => 0.02 Angstrom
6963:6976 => -0.17 Angstrom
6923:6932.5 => 0.01 Angstrom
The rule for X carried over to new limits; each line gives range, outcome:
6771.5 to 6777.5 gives 5.27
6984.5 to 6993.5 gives 5.07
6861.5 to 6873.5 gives 5.21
